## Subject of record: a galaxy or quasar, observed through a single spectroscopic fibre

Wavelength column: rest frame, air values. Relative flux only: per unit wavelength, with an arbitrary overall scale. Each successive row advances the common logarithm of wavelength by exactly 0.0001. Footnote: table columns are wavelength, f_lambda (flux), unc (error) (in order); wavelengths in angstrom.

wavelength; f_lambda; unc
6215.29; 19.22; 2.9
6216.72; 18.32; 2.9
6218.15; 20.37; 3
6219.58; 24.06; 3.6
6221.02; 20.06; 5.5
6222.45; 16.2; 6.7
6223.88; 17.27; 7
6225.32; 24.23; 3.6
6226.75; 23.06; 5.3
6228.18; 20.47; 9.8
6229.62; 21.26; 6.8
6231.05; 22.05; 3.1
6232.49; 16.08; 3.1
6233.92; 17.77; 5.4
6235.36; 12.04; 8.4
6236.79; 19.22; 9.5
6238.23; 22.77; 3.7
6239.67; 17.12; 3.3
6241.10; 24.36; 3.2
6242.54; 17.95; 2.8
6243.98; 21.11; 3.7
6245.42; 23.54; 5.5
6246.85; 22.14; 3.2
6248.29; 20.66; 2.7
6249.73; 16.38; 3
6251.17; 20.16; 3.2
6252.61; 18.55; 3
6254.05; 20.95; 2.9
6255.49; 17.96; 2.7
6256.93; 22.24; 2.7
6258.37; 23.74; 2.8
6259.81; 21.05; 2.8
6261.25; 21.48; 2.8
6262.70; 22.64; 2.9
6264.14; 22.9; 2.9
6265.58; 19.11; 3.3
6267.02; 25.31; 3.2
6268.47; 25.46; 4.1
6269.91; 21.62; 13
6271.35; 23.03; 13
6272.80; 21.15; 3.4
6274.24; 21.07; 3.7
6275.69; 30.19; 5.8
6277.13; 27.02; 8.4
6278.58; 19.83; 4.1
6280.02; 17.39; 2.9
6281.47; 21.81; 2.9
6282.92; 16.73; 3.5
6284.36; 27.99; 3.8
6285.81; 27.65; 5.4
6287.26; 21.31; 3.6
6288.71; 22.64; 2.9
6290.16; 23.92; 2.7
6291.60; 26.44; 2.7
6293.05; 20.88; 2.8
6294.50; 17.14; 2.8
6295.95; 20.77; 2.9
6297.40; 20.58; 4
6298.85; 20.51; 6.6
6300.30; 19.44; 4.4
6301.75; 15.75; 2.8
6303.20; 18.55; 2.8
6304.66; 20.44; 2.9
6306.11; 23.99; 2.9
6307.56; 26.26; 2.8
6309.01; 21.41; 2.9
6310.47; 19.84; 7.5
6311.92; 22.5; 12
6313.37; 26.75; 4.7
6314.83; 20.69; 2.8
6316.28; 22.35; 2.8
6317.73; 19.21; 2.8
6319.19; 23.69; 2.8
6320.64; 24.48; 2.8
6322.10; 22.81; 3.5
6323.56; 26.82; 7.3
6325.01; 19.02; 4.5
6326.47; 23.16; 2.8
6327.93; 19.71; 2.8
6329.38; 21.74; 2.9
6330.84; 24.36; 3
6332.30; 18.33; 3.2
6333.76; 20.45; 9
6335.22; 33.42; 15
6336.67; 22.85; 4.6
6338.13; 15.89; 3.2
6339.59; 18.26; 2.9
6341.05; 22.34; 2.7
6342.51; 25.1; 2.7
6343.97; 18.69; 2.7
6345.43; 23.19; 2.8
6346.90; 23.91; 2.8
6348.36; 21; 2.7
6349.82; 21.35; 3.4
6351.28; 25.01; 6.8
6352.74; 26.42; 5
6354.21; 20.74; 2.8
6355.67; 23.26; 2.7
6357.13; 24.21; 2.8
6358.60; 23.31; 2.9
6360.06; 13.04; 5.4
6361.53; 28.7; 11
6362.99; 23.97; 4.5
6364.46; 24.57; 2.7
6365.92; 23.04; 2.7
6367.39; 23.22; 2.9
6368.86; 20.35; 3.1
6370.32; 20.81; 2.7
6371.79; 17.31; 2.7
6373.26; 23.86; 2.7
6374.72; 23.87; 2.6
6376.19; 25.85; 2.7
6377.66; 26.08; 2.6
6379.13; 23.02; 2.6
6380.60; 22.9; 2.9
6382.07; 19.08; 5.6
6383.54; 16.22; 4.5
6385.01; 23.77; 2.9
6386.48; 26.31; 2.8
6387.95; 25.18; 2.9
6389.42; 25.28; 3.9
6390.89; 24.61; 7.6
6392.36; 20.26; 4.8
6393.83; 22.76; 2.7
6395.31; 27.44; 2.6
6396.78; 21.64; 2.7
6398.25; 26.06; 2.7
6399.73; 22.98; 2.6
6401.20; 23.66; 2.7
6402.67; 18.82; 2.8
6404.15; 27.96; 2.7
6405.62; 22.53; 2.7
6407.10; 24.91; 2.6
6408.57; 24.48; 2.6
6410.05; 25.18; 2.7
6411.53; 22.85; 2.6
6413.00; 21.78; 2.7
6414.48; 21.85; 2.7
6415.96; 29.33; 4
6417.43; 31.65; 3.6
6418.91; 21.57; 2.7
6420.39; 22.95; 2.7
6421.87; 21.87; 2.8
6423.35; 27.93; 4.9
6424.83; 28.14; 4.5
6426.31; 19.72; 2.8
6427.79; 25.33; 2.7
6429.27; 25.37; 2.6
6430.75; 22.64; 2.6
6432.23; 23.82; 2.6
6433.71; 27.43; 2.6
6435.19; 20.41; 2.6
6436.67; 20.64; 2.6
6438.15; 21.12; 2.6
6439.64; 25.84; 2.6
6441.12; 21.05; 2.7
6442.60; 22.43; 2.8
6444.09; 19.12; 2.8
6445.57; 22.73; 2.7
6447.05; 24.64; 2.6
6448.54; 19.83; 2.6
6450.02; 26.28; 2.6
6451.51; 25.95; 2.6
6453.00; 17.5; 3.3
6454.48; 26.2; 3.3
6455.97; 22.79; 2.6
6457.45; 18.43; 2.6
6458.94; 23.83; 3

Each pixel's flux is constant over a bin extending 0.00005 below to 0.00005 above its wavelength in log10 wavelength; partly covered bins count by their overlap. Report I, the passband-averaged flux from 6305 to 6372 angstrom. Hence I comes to 22.5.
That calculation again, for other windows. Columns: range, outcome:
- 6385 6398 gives 24.2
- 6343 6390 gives 22.7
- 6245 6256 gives 20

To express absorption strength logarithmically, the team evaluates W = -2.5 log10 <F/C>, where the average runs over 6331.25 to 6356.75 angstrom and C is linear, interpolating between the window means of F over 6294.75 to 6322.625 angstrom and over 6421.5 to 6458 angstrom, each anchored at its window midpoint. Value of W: -0.024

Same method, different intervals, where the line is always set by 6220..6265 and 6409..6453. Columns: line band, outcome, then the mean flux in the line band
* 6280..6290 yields -0.08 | 22.6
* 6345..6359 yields -0.05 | 23.2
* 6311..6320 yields -0.05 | 22.5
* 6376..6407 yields -0.02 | 23.4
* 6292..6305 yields 0.10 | 19.5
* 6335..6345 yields 0.01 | 21.8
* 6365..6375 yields 0.04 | 21.8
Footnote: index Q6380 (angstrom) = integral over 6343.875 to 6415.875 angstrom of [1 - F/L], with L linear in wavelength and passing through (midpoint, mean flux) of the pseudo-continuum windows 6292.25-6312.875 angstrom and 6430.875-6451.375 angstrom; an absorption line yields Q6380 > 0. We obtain -4.1 angstrom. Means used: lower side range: 20.7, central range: 23.1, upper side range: 22.8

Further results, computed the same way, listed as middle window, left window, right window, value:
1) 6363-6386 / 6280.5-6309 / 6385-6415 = 0.9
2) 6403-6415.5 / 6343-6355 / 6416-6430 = 0.4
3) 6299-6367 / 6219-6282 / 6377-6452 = 0.2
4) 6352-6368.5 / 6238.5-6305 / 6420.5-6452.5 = -0.4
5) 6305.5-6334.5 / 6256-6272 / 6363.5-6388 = 0.3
